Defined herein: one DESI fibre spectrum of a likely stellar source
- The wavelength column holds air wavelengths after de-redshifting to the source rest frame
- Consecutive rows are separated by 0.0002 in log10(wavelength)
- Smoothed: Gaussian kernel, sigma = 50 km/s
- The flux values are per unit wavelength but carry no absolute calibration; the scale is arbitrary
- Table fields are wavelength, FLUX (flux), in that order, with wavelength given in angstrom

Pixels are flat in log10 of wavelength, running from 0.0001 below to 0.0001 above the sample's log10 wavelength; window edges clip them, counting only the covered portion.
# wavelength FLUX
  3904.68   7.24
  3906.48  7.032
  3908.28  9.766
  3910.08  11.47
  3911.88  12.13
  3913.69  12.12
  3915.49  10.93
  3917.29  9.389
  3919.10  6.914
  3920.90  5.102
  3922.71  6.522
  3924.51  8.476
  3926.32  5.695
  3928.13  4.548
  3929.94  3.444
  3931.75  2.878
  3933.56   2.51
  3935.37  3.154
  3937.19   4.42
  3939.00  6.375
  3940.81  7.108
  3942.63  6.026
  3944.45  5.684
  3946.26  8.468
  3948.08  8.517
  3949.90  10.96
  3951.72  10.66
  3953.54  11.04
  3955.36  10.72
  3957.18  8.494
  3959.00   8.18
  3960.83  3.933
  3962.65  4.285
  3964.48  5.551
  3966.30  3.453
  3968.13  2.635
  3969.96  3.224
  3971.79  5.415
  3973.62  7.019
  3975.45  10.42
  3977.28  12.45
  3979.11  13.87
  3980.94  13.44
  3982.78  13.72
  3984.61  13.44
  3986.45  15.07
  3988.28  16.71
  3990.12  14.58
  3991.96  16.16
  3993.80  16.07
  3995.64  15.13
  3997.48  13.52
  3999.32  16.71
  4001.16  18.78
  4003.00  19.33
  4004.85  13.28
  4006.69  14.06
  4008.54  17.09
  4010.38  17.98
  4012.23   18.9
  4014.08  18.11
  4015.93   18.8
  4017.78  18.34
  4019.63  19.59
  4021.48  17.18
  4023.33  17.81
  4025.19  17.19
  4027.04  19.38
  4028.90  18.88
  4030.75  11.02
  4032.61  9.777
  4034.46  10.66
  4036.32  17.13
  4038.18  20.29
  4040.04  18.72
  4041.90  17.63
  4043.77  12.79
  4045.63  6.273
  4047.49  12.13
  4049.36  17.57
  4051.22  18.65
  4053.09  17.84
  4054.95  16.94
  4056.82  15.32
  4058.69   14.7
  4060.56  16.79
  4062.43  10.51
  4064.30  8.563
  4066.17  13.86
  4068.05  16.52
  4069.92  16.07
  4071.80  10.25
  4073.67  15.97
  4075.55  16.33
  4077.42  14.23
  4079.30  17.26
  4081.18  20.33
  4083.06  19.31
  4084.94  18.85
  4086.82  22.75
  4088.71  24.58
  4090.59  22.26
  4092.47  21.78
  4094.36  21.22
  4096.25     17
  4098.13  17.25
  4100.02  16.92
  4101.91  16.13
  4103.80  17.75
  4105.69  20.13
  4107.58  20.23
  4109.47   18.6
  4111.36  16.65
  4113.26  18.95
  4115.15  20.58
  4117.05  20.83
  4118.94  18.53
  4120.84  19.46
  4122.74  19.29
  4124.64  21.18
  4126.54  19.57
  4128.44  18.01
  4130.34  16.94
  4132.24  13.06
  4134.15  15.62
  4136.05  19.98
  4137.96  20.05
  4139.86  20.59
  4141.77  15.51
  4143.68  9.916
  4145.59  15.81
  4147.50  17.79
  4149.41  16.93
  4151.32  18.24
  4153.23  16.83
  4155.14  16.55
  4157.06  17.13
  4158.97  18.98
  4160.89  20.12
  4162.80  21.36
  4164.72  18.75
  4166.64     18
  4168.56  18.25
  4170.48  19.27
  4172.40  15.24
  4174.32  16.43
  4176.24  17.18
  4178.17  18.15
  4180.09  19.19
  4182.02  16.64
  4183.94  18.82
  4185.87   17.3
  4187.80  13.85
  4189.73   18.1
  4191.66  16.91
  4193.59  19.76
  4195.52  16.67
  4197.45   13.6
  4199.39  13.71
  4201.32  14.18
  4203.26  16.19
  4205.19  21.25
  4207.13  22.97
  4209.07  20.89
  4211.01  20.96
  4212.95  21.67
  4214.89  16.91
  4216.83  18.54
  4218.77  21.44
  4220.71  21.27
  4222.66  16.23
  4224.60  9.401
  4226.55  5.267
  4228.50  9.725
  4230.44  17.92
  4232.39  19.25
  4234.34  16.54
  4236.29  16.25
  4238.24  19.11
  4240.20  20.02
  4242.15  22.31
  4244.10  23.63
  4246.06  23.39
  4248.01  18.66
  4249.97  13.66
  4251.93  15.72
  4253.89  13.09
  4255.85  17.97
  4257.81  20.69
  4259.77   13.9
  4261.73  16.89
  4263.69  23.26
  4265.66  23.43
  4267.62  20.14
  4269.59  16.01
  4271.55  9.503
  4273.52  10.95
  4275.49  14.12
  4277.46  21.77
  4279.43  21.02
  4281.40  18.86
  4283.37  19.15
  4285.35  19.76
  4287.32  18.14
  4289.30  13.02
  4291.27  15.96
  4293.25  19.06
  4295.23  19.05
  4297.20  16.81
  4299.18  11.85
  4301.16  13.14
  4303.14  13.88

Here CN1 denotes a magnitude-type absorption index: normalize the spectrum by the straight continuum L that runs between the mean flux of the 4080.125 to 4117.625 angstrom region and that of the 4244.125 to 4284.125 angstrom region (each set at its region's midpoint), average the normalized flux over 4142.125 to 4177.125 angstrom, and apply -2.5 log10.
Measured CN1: 0.093 mag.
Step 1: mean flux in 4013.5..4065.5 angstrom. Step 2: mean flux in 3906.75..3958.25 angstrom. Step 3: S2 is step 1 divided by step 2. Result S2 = 2.1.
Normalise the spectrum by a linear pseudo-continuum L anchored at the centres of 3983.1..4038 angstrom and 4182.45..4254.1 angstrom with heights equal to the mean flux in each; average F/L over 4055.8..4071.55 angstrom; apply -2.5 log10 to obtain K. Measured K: 0.19 mag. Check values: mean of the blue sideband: 16.3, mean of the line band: 13.9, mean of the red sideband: 17.5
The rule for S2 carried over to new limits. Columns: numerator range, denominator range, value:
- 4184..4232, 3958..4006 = 1.48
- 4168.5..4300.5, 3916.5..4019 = 1.68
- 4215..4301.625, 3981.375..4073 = 1.10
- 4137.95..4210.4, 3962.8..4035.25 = 1.26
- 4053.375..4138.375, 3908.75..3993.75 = 2.08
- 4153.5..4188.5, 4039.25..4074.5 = 1.23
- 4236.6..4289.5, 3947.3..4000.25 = 1.72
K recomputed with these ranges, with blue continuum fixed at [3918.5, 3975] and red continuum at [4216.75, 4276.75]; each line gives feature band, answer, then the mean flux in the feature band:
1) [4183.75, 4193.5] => -0.15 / 17.1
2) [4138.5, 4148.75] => -0.21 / 16.1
